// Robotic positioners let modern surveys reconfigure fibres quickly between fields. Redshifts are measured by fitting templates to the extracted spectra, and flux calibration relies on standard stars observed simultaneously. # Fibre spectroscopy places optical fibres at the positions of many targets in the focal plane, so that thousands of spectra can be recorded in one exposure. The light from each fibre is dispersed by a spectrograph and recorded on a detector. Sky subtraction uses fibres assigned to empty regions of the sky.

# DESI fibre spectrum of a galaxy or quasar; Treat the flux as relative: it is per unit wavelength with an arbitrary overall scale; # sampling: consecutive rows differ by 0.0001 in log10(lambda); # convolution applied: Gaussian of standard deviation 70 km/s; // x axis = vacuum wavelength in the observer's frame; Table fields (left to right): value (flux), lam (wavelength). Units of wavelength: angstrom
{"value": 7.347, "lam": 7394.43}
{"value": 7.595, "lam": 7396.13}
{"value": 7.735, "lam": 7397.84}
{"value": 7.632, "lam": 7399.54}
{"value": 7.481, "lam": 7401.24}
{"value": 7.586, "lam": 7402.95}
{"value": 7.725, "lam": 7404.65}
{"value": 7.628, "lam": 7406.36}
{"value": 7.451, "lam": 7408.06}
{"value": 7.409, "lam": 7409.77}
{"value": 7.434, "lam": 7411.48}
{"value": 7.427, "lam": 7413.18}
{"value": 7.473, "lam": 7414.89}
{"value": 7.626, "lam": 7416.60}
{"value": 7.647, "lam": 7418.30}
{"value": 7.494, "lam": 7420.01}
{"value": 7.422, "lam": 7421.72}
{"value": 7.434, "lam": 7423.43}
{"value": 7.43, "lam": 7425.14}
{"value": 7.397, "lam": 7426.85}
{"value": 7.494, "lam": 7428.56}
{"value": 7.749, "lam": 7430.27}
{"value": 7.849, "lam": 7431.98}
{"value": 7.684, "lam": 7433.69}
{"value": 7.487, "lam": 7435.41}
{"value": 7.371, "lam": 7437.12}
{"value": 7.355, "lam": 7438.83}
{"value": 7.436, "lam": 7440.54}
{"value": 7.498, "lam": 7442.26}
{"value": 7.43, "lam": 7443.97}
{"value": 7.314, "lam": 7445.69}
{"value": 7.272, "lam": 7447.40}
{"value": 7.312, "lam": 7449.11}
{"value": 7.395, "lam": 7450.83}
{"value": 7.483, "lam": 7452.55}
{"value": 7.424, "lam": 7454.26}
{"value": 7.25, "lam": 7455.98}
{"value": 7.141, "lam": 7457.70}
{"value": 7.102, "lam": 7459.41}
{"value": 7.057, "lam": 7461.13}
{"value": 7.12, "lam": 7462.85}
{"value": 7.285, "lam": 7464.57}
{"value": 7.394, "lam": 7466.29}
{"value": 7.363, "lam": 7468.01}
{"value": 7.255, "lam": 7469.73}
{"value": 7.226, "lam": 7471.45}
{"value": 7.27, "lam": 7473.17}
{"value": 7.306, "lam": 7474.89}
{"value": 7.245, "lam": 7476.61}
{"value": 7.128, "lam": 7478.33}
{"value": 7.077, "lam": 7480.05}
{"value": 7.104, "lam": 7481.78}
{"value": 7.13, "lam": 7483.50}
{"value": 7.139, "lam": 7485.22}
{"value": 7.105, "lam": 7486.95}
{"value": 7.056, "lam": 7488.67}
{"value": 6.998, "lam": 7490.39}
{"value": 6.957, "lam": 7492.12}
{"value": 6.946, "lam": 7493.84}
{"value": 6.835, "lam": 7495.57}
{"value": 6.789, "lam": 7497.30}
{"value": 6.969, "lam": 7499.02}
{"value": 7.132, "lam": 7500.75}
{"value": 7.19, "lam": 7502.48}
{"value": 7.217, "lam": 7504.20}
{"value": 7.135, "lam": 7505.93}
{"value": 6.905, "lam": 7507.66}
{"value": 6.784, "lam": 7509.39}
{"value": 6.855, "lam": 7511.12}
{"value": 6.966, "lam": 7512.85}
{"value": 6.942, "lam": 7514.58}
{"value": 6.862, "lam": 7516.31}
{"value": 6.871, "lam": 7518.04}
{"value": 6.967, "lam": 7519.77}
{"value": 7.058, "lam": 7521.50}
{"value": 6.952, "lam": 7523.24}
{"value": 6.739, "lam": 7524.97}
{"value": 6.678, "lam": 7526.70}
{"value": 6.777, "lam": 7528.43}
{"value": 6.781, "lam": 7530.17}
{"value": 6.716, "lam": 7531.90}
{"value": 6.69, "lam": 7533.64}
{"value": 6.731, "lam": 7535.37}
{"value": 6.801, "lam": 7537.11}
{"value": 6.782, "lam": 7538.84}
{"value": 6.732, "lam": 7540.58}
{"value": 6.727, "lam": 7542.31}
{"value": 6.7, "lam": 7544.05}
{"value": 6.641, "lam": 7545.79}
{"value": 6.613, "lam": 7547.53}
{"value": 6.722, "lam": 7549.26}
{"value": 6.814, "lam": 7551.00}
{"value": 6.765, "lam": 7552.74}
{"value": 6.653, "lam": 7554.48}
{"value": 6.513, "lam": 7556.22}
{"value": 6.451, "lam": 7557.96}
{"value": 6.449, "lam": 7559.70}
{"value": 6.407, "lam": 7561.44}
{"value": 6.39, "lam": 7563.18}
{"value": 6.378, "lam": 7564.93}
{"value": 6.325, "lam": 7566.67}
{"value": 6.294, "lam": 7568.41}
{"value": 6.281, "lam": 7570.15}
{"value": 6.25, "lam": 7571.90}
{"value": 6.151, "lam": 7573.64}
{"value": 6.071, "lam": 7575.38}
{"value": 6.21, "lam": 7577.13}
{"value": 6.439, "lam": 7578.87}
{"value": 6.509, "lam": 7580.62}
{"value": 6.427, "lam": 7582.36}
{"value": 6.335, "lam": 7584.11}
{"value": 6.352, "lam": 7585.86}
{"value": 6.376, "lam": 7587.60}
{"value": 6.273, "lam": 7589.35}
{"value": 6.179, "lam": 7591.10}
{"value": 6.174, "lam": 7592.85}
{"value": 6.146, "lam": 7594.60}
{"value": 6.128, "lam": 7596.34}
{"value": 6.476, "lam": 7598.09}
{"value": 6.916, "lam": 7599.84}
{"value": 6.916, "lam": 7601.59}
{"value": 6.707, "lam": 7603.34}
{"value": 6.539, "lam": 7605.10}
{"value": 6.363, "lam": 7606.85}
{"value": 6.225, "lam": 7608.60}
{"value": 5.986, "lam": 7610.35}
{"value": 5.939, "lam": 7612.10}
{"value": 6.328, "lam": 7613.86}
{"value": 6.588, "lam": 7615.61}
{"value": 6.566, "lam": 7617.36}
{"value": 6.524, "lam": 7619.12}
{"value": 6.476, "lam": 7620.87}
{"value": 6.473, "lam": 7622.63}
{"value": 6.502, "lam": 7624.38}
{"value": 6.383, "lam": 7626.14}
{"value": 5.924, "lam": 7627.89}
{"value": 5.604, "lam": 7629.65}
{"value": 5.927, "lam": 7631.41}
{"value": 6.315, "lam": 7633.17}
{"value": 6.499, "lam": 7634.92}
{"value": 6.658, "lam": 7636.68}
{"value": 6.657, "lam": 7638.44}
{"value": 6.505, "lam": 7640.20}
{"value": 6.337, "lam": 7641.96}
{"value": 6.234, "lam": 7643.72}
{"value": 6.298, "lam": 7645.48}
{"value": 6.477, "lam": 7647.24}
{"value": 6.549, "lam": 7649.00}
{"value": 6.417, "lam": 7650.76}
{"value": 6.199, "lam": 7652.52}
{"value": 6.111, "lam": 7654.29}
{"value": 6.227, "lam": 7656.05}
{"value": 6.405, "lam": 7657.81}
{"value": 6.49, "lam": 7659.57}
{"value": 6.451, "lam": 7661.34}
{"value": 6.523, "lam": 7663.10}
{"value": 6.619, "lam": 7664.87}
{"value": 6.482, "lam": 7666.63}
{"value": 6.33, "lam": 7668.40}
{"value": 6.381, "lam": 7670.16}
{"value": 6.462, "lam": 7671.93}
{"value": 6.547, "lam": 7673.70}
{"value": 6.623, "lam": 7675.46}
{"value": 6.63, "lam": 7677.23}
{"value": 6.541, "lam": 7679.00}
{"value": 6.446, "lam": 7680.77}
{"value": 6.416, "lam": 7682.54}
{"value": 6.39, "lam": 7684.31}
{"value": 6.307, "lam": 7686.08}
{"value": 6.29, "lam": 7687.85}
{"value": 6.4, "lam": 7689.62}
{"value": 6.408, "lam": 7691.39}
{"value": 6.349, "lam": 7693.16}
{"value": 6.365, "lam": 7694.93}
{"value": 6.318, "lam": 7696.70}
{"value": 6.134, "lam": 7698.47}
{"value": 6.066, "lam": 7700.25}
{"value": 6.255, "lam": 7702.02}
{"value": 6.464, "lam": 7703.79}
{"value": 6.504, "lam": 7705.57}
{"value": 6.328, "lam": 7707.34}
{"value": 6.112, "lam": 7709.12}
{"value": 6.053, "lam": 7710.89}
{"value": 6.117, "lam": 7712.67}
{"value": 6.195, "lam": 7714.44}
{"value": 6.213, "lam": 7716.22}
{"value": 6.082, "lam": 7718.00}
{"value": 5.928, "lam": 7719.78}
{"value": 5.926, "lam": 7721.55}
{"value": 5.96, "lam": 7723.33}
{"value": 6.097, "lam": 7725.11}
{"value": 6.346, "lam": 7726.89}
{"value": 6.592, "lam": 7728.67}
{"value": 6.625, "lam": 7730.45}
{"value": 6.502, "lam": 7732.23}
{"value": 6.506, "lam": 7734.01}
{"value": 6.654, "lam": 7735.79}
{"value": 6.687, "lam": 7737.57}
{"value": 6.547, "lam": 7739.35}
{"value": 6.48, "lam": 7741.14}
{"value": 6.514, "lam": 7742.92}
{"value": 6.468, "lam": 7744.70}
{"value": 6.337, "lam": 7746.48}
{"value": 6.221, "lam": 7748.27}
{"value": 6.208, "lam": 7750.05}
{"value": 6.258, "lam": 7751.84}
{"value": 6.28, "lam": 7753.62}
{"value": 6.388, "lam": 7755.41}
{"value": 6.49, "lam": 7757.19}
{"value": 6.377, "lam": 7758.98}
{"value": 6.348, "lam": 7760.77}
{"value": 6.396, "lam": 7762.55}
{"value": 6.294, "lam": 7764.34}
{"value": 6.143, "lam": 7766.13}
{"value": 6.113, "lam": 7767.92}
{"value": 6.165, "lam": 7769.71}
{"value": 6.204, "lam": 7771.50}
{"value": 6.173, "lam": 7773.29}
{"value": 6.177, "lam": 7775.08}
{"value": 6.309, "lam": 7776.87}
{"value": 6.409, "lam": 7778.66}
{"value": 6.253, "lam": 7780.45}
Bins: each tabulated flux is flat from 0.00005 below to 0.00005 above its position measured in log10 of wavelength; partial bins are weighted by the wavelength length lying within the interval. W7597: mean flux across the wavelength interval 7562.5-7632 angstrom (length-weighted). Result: 6.33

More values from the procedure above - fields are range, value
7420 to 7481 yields 7.36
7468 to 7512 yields 7.08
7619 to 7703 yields 6.37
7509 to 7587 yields 6.61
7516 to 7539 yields 6.82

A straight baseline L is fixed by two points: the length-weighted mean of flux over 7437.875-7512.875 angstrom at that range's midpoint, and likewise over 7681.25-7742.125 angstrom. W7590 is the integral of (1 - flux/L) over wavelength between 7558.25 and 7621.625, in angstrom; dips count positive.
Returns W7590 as 3.7 angstrom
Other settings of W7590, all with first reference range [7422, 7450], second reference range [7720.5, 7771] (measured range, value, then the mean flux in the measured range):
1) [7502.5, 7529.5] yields 0.97 angstrom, 6.92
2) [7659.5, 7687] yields 0.57 angstrom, 6.47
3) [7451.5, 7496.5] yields 1.00 angstrom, 7.17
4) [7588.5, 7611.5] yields 1.66 angstrom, 6.38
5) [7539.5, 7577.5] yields 2.94 angstrom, 6.48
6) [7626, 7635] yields 0.95 angstrom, 6.05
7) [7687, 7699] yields 0.39 angstrom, 6.33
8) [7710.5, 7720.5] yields 0.55 angstrom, 6.1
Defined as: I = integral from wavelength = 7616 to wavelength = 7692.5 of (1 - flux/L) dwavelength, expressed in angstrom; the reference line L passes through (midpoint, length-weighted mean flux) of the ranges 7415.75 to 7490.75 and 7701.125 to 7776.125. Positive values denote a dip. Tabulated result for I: 2.4 angstrom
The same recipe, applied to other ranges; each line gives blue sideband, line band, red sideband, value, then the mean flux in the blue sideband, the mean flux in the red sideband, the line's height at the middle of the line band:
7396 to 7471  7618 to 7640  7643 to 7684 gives 0.81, 7.44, 6.43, 6.58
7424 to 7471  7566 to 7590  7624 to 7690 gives 1.60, 7.38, 6.38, 6.76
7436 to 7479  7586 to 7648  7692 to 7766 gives 3.33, 7.3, 6.32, 6.72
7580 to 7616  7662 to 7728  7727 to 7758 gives 1.15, 6.37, 6.45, 6.43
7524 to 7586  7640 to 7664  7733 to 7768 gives 0.36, 6.54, 6.39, 6.47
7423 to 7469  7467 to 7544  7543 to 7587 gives -0.62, 7.39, 6.45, 6.92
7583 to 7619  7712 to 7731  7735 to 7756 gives 0.68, 6.38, 6.42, 6.41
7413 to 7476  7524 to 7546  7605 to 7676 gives 0.59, 7.39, 6.37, 6.92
